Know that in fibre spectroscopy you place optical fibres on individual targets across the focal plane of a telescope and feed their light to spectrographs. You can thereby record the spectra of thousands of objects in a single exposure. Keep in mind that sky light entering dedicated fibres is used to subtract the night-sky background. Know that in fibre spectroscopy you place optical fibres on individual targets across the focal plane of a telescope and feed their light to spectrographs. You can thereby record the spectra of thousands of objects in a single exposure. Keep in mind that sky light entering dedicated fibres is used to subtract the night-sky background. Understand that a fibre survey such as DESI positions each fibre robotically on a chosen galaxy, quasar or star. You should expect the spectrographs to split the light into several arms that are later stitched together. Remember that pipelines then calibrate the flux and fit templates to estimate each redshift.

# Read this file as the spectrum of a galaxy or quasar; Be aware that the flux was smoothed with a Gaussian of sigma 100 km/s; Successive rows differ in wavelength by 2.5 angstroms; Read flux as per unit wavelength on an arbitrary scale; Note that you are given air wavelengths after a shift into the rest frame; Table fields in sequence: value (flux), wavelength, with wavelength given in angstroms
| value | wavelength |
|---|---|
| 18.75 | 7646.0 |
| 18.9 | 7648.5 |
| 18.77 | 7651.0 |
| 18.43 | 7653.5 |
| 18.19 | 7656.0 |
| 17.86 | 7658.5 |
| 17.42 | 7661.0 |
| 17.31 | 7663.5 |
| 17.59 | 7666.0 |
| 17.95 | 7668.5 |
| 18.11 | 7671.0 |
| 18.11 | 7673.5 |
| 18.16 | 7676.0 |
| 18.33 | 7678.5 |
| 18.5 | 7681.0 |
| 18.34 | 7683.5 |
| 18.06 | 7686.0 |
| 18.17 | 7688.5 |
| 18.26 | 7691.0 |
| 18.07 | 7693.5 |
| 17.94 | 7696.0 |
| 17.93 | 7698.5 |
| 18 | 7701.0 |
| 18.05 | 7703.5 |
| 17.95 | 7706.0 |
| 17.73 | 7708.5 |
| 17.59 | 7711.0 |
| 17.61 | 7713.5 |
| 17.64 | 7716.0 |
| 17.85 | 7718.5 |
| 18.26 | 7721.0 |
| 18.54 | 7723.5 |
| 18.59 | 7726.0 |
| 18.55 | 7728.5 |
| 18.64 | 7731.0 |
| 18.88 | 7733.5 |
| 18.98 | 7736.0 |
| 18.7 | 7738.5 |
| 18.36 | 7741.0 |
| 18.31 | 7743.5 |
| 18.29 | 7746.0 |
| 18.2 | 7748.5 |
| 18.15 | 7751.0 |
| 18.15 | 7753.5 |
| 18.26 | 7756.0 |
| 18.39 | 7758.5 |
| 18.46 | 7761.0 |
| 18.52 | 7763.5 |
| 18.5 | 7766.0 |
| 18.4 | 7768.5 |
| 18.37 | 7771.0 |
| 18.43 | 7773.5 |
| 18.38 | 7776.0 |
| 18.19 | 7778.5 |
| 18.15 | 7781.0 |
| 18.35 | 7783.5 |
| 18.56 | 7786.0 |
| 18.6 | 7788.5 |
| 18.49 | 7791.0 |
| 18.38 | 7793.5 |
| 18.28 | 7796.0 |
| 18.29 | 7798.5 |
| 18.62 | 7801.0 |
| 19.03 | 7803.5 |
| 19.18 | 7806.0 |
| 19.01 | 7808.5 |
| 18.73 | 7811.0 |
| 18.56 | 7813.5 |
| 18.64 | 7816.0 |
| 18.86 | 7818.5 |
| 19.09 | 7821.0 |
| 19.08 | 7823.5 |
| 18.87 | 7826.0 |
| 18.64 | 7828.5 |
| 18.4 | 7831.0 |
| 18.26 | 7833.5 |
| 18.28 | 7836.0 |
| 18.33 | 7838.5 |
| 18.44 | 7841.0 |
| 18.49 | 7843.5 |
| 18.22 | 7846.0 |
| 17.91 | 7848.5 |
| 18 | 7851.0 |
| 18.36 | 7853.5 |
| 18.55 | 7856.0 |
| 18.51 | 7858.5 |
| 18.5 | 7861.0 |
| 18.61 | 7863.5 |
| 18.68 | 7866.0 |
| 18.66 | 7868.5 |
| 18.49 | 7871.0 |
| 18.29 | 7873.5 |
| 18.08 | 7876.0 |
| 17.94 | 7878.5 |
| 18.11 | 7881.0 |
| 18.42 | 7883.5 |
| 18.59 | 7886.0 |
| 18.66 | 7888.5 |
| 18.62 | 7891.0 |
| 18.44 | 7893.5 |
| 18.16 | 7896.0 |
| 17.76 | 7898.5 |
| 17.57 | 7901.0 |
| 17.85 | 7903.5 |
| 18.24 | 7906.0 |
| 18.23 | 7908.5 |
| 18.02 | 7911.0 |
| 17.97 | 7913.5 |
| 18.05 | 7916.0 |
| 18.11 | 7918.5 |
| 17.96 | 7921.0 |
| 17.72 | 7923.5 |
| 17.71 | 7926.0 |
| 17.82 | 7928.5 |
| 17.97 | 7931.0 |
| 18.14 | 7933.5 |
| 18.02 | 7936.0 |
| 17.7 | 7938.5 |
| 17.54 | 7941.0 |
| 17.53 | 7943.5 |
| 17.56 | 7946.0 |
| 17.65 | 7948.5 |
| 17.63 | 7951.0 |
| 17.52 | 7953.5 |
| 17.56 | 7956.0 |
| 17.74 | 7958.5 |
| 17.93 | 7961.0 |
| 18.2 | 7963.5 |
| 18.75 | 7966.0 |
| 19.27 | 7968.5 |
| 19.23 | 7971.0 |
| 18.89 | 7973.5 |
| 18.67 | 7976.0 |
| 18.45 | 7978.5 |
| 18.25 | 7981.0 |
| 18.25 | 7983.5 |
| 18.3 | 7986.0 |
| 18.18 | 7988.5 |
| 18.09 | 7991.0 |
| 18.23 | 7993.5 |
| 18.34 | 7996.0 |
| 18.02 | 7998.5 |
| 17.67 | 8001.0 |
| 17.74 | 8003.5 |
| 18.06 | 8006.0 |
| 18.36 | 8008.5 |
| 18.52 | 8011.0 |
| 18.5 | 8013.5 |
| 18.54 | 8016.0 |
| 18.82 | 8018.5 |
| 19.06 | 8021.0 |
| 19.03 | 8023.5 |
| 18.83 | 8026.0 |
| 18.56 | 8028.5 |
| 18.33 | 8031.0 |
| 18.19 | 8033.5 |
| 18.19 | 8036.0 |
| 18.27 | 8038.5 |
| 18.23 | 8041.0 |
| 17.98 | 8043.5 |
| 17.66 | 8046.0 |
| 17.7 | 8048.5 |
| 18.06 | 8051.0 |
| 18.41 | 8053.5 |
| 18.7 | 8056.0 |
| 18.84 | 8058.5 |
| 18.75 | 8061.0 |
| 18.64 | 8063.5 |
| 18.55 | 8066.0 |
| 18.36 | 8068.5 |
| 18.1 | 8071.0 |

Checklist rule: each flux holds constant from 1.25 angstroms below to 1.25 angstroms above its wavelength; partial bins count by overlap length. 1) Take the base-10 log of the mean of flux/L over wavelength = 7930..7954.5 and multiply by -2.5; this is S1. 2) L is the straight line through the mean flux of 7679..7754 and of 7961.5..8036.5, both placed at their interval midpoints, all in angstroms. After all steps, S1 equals 0.04 mag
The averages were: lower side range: 18.2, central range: 17.7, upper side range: 18.4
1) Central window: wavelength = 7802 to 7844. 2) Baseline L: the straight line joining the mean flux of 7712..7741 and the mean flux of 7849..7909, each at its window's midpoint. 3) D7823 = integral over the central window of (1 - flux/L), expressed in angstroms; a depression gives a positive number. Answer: -0.9 angstroms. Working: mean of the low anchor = 18.4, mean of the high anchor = 18.3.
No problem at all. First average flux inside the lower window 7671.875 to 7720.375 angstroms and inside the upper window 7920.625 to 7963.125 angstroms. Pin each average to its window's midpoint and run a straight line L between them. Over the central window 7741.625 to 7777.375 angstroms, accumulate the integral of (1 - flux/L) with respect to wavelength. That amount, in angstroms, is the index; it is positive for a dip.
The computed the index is -0.8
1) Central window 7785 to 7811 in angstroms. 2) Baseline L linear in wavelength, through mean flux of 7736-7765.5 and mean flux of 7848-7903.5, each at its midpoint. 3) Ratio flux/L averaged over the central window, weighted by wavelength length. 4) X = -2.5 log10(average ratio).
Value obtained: -0.02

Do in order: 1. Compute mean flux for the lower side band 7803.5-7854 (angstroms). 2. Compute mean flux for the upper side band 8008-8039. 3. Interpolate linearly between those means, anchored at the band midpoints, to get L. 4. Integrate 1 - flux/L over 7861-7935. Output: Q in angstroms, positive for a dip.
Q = 1.6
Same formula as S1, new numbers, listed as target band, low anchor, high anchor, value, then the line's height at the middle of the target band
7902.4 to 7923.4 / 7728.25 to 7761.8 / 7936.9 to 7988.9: 0.01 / 18.2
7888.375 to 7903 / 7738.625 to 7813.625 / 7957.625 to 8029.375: 0.02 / 18.4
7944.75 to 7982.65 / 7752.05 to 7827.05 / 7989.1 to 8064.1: 0.01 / 18.4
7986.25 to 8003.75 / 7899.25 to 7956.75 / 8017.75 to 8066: 0.01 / 18.2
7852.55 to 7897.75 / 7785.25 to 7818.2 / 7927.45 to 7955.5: -0.01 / 18.2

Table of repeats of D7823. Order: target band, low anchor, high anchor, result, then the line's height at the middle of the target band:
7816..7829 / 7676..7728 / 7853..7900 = -0.4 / 18.3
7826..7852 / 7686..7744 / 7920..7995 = -0.3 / 18.1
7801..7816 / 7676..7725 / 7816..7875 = -0.4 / 18.4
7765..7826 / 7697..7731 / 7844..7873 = -1.2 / 18.2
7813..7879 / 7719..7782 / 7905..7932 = -1.1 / 18.2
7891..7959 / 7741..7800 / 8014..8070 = 2.0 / 18.4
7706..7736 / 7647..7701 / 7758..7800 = 0.1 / 18.2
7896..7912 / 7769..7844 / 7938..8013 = 0.3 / 18.3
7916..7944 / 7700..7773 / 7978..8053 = 0.6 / 18.3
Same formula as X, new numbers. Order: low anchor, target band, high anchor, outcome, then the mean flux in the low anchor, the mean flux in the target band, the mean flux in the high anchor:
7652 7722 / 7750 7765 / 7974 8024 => -0.02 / 18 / 18.3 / 18.4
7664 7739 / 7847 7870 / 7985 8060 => -0.01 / 18.2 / 18.4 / 18.3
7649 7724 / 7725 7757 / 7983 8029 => -0.02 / 18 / 18.5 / 18.4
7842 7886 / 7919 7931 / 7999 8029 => 0.03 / 18.3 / 17.8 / 18.5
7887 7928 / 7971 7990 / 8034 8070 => -0.02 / 18.1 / 18.5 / 18.3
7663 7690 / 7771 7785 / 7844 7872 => 0.00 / 18.1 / 18.3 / 18.4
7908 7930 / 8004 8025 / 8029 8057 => -0.03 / 17.9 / 18.6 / 18.2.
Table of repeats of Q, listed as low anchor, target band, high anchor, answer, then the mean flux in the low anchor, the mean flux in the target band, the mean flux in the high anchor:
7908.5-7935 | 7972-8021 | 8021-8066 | -0.3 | 18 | 18.3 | 18.4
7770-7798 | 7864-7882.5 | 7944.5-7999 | 0.0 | 18.4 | 18.3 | 18.2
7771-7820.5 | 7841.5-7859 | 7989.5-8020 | 0.2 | 18.6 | 18.3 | 18.2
